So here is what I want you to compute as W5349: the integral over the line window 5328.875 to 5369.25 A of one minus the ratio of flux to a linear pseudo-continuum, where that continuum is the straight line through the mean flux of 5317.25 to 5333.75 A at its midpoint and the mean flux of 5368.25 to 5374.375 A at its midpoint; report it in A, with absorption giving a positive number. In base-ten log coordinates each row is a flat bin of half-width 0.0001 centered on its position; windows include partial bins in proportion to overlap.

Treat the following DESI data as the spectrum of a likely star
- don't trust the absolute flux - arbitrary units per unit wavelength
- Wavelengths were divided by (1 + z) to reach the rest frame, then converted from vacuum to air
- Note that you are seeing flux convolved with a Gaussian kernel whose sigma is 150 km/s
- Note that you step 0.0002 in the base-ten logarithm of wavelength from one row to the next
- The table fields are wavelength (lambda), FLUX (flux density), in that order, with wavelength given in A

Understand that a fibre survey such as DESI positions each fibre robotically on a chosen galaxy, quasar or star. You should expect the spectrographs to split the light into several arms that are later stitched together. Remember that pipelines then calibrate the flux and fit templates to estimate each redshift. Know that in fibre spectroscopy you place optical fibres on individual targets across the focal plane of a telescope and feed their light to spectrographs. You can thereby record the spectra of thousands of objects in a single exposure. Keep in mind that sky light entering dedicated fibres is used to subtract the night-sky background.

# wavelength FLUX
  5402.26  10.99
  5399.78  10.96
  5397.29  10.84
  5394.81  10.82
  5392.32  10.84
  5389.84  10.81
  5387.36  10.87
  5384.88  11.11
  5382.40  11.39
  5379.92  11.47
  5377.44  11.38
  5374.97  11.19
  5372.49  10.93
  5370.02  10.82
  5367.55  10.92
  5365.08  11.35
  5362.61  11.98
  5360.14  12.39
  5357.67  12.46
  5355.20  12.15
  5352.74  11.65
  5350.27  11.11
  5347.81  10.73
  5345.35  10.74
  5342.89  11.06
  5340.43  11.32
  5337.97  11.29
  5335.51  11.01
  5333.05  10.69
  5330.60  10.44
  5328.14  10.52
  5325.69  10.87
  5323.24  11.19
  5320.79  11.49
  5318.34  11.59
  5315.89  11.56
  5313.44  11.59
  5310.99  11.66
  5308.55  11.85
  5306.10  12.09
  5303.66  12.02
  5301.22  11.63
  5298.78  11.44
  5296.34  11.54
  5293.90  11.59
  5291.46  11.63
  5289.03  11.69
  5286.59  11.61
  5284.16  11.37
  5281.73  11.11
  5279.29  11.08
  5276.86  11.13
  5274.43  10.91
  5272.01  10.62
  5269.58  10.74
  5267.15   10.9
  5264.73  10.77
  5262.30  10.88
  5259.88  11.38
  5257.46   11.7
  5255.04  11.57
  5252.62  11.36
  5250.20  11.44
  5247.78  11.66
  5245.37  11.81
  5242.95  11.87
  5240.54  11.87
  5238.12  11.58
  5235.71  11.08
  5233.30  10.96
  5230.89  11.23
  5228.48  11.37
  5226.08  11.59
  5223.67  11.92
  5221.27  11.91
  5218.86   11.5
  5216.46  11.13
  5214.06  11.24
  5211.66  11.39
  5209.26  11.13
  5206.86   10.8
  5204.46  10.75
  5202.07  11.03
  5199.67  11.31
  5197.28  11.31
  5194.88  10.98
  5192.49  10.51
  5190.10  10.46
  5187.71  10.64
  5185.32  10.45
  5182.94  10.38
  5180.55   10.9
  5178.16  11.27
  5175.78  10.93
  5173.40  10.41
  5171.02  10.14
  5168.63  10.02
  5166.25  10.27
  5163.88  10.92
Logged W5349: -1.4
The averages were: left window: 11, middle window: 11.3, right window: 10.9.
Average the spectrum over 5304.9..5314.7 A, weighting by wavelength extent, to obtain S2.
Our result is 11.8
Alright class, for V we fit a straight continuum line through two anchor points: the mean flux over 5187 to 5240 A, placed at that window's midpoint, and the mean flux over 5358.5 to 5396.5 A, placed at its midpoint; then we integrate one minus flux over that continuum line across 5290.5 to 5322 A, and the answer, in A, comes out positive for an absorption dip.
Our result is -1.29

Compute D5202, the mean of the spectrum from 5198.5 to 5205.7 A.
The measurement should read 11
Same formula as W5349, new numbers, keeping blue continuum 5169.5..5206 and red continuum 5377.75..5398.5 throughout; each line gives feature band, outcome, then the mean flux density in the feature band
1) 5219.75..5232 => -0.9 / 11.6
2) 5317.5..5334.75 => 0.0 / 11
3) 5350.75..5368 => -1.3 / 11.8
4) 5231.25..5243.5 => -0.7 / 11.4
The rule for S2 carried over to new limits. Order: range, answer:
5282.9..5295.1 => 11.6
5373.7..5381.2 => 11.3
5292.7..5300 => 11.5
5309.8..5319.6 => 11.6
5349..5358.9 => 11.8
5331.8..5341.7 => 11.1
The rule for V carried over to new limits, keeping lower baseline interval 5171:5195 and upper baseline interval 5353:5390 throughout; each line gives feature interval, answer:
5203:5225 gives -1.1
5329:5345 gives 0.5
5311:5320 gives -0.3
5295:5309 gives -0.8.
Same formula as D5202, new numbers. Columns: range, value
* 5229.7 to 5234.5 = 11.1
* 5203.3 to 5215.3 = 11.1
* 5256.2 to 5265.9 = 11.2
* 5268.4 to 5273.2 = 10.7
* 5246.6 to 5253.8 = 11.5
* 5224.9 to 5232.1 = 11.4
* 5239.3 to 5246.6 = 11.8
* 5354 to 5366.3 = 12.1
